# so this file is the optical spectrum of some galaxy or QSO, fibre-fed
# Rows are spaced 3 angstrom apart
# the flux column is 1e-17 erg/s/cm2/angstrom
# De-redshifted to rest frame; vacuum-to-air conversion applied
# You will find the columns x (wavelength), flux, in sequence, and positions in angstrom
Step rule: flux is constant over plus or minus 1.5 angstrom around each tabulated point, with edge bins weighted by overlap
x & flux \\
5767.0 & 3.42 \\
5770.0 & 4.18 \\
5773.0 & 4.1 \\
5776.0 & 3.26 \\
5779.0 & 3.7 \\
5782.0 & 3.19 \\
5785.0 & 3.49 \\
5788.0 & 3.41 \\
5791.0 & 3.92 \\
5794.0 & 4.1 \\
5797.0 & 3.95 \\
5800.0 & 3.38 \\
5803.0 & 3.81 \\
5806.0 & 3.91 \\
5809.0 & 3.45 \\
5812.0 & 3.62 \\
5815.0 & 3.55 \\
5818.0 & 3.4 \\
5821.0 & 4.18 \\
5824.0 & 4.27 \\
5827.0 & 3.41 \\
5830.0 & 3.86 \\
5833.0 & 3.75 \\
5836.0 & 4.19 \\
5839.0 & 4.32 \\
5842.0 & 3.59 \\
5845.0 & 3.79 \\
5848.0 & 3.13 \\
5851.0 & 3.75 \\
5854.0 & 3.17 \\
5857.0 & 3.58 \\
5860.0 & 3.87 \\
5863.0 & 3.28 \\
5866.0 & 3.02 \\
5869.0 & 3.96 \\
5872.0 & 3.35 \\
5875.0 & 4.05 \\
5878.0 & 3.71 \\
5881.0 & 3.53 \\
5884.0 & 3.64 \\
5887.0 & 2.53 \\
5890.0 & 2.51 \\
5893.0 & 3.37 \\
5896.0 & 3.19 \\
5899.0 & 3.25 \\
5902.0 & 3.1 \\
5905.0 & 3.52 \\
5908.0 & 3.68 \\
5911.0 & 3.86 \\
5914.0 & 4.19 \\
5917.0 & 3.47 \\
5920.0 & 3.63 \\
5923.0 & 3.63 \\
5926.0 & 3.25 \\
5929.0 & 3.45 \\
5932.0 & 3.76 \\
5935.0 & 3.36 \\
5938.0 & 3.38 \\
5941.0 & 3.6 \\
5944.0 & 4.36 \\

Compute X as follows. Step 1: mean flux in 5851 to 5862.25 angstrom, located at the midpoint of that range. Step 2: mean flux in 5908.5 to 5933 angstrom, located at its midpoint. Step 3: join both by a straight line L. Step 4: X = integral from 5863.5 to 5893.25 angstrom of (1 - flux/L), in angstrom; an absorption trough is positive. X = 1.83 angstrom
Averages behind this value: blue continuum 3.55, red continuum 3.65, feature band 3.36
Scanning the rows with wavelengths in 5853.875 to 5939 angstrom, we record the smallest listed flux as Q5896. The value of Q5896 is 2.51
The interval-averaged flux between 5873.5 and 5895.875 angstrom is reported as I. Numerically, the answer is 3.33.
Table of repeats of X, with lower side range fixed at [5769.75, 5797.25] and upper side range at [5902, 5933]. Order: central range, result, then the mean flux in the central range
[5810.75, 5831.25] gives -0.4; 3.76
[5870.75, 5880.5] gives -0.1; 3.69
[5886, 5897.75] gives 2.3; 2.92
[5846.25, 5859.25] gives 0.8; 3.44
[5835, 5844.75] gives -0.9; 3.99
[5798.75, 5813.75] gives 0.2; 3.64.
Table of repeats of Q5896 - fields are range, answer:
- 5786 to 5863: 3.13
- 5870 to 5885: 3.35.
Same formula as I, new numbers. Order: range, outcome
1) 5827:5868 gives 3.63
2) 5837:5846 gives 3.92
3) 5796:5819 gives 3.63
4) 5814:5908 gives 3.54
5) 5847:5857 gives 3.4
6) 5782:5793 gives 3.57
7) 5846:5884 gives 3.54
